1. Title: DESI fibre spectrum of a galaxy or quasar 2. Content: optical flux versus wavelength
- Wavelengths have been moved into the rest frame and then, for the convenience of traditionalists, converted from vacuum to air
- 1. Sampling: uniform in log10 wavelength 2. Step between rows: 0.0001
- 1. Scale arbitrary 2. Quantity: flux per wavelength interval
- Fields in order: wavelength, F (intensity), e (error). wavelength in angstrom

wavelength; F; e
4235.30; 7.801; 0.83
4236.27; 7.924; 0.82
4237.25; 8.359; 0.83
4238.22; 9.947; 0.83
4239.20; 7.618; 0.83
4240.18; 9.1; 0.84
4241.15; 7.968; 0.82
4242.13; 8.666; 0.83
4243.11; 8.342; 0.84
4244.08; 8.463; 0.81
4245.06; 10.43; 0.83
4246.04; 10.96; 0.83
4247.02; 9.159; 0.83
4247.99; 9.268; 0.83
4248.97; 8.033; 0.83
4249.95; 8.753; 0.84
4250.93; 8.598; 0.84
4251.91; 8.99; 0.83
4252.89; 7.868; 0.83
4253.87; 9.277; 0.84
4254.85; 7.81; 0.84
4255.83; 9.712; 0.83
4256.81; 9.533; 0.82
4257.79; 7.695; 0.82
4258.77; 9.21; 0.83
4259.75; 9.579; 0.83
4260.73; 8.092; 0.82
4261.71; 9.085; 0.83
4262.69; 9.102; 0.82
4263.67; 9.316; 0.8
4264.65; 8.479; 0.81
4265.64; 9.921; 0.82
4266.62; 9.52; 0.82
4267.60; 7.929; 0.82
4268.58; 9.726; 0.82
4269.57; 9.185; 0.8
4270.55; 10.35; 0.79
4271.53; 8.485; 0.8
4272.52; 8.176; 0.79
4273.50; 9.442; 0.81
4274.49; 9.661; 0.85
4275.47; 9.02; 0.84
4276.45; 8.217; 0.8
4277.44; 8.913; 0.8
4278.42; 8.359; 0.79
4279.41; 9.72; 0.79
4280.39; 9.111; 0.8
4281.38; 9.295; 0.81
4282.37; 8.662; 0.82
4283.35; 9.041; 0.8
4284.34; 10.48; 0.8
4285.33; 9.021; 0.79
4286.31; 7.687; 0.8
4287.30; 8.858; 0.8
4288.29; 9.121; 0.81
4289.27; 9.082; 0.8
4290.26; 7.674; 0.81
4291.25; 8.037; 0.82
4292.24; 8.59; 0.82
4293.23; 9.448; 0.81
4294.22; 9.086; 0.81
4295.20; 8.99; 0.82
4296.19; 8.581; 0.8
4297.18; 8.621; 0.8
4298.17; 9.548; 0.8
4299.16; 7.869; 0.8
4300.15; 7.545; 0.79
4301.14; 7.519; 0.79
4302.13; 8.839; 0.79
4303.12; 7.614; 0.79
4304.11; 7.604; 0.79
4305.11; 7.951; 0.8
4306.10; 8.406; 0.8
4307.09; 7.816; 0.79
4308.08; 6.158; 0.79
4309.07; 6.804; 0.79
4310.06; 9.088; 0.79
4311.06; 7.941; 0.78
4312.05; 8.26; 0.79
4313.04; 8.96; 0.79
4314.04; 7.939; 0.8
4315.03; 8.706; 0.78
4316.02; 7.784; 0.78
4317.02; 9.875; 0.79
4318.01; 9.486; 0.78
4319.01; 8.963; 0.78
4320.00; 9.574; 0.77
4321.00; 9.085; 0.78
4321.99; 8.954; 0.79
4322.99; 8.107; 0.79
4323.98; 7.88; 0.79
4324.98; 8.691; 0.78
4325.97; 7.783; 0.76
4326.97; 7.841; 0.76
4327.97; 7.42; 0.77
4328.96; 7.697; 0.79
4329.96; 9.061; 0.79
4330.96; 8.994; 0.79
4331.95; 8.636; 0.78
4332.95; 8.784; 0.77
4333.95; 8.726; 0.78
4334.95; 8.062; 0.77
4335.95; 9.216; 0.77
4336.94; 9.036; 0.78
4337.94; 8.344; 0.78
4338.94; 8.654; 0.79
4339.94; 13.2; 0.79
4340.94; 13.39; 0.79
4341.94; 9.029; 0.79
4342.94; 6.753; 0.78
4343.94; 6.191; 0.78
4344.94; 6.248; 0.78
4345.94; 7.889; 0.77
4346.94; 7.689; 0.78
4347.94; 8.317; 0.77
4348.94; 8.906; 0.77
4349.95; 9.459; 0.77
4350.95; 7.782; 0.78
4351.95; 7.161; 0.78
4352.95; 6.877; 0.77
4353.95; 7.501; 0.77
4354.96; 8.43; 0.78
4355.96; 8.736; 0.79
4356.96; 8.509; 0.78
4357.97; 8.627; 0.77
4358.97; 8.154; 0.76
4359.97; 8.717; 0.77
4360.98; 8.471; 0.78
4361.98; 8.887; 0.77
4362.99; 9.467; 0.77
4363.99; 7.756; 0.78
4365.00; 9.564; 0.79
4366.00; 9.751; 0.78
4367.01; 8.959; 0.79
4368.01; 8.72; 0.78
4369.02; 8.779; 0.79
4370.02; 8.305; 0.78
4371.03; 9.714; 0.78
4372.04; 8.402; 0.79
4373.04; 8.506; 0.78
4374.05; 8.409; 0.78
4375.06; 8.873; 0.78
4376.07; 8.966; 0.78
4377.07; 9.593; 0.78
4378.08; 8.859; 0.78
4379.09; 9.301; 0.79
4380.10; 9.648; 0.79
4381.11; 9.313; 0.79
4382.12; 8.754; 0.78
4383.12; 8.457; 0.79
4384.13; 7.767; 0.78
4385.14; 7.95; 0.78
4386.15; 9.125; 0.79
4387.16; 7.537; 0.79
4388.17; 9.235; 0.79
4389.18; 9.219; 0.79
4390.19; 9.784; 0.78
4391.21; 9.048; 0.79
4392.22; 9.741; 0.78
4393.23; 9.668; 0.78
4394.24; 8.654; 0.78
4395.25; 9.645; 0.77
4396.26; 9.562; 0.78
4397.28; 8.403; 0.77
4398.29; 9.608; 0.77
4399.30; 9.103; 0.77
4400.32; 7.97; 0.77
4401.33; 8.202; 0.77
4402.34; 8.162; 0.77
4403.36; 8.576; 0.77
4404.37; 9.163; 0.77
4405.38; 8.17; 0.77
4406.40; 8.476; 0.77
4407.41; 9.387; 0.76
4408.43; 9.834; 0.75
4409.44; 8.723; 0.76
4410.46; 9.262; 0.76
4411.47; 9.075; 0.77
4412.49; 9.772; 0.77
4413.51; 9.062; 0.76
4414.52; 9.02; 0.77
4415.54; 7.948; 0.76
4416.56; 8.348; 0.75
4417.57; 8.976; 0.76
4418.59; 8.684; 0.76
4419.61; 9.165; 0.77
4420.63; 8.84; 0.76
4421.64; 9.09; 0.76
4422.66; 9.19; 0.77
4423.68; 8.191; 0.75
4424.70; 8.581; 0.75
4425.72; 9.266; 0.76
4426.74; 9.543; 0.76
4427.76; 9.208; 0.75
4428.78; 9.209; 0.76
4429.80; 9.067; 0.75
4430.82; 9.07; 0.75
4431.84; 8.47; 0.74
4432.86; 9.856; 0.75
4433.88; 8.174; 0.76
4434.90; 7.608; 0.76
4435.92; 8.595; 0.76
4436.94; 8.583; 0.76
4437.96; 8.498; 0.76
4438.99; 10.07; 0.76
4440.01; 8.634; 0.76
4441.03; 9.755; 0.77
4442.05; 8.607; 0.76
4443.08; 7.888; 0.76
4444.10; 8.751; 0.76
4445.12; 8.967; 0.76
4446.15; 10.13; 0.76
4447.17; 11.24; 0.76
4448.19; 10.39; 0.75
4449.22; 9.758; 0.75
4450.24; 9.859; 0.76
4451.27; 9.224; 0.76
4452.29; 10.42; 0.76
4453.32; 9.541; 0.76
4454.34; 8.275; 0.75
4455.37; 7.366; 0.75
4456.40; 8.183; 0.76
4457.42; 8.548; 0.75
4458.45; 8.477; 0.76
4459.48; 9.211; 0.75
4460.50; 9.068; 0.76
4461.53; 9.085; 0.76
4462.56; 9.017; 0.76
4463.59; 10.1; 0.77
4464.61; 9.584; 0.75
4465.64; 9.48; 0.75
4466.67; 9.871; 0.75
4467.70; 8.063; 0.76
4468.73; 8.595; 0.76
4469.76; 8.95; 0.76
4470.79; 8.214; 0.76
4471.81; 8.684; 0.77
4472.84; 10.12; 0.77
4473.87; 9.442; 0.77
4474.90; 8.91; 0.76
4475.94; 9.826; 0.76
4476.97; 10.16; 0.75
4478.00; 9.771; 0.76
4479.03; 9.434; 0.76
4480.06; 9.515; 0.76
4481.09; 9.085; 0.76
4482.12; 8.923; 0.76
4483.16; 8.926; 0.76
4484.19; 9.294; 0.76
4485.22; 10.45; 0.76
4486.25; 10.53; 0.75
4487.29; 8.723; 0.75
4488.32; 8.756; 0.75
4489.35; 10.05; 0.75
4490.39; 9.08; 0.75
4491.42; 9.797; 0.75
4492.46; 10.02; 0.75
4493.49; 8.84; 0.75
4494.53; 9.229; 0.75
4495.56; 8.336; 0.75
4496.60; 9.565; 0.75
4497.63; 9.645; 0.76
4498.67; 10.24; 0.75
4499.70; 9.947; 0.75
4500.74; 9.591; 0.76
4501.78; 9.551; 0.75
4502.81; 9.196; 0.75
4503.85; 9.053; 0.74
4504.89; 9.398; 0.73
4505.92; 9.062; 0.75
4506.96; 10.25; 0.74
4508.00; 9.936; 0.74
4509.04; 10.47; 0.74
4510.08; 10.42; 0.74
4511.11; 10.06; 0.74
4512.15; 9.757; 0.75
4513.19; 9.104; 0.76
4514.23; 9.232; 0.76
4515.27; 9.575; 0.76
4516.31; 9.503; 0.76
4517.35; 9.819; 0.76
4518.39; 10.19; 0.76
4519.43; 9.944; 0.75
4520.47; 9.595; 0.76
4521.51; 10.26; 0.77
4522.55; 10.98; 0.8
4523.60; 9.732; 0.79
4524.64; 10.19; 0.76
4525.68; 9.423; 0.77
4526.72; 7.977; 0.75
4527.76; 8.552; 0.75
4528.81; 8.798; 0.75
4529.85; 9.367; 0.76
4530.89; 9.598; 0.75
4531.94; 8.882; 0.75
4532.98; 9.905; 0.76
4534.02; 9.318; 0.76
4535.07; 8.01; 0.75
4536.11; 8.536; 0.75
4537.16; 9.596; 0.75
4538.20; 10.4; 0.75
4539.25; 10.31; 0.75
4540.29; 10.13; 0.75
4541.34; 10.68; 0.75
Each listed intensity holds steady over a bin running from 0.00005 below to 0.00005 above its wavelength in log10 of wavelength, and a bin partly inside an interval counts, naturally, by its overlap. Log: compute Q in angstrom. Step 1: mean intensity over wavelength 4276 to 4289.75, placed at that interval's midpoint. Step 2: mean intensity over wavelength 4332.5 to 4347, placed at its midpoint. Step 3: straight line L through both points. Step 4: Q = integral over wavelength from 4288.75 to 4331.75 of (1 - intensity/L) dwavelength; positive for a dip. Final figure 2.5 angstrom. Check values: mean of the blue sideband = 8.97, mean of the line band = 8.37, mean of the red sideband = 8.78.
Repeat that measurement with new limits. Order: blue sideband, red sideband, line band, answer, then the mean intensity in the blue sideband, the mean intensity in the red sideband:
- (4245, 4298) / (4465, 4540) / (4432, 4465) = 0.9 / 8.97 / 9.47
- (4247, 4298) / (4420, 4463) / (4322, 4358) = 2.1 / 8.92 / 9.04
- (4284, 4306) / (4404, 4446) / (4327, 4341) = -0.7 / 8.52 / 8.91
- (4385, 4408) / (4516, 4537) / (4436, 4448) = -0.2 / 8.9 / 9.43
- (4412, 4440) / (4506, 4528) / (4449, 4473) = 0.5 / 8.89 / 9.76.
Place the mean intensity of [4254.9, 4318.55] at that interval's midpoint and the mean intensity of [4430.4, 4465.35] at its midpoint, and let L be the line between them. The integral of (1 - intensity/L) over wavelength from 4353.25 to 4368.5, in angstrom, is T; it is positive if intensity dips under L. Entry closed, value 0.4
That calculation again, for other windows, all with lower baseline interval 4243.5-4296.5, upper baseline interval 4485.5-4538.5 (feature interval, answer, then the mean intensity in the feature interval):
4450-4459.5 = 0.5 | 8.86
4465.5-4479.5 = 0.3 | 9.24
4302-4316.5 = 1.8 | 7.97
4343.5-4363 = 2.3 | 8.07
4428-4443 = 0.8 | 8.85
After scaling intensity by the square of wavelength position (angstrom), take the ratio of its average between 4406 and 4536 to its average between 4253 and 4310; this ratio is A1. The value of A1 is 1.16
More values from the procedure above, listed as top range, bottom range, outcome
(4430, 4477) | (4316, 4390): 1.10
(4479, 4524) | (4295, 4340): 1.24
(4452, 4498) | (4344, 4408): 1.11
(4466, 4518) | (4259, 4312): 1.20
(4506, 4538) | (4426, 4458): 1.09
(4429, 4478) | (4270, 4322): 1.14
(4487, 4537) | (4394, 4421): 1.12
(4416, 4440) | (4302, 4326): 1.12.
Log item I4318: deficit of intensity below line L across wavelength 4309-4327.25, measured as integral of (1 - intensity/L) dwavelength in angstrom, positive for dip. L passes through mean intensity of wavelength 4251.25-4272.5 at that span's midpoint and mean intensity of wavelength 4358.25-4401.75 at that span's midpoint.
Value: 0.77 angstrom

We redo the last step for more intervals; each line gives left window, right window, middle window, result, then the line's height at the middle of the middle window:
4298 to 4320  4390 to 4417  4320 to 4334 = -0.1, 8.36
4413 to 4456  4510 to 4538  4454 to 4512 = -0.3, 9.28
